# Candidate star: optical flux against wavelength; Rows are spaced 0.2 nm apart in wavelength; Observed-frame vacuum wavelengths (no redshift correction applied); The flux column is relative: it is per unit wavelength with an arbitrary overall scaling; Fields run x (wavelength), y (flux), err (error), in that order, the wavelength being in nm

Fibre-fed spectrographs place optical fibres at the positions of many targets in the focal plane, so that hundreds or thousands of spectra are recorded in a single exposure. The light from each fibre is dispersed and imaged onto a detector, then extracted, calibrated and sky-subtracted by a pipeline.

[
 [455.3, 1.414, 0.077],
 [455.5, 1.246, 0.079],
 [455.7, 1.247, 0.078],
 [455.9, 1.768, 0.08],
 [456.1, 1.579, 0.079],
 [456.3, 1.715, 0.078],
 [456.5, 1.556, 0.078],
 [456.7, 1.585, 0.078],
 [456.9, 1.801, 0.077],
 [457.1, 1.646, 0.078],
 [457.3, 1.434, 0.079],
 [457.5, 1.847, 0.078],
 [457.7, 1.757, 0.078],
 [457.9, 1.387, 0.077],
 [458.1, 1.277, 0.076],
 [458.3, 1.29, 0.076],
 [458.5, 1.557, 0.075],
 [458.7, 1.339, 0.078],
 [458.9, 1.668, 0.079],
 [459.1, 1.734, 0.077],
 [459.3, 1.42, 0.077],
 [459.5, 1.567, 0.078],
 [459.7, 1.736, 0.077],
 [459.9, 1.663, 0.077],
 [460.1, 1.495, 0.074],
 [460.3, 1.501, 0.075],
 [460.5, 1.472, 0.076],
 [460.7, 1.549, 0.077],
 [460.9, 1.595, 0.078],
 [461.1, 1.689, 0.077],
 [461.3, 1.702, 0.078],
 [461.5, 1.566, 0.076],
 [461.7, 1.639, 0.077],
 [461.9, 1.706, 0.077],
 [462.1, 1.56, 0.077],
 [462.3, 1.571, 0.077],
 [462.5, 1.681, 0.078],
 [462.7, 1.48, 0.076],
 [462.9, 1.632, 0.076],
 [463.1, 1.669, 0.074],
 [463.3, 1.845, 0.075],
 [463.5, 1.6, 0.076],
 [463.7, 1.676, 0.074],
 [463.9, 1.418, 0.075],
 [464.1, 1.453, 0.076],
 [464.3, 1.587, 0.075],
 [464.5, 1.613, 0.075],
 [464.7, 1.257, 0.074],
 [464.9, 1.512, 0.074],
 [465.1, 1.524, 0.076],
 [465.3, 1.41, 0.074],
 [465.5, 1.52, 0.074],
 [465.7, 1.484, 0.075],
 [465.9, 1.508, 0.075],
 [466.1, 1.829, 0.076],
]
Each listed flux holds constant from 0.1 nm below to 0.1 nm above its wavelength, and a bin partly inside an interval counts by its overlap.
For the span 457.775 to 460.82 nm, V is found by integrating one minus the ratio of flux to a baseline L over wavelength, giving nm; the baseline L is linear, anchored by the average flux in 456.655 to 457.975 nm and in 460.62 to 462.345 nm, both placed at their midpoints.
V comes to 0.224 nm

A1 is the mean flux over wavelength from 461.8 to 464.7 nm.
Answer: 1.59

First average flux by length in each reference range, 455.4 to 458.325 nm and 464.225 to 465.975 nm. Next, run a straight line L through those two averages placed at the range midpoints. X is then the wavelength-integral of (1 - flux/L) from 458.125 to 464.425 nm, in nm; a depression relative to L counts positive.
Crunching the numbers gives -0.26 nm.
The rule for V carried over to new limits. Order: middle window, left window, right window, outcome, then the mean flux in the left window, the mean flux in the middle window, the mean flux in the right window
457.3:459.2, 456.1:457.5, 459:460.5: 0.09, 1.64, 1.53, 1.58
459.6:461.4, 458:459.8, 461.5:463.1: -0.05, 1.51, 1.6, 1.61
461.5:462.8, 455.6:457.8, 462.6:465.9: -0.03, 1.63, 1.6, 1.54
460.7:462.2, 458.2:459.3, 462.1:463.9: -0.04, 1.51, 1.63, 1.63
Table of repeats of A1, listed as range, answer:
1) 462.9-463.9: 1.66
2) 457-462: 1.57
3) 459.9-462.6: 1.6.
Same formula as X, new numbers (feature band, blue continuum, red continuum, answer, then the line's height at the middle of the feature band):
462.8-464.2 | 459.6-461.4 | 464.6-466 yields -0.09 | 1.51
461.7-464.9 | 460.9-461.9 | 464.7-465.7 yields -0.05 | 1.56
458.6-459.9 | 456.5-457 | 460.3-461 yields 0.00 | 1.58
